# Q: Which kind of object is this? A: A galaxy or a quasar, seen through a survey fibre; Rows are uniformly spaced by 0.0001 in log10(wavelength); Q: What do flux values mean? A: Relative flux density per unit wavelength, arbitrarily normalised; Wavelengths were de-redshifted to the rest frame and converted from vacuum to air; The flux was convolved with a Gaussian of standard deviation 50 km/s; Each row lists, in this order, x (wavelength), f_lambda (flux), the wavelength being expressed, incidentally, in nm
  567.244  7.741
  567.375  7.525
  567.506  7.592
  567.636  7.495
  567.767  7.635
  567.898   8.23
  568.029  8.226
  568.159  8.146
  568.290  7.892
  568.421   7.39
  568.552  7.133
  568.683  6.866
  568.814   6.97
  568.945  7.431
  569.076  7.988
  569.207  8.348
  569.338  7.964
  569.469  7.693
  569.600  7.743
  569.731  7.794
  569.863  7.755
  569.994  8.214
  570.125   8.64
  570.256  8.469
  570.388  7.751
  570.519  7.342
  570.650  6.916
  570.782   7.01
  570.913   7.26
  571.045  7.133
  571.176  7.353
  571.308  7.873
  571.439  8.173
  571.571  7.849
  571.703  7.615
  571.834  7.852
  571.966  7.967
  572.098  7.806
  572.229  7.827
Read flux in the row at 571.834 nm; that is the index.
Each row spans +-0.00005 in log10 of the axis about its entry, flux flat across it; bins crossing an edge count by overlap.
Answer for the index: 7.852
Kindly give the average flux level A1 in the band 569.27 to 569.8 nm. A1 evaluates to 7.8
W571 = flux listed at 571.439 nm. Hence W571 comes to 8.173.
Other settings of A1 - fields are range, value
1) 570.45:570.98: 7.14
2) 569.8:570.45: 8.17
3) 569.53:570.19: 8.03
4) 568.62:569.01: 7.09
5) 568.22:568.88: 7.25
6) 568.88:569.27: 7.92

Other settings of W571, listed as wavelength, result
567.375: 7.525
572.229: 7.827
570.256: 8.469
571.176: 7.353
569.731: 7.794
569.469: 7.693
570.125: 8.64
